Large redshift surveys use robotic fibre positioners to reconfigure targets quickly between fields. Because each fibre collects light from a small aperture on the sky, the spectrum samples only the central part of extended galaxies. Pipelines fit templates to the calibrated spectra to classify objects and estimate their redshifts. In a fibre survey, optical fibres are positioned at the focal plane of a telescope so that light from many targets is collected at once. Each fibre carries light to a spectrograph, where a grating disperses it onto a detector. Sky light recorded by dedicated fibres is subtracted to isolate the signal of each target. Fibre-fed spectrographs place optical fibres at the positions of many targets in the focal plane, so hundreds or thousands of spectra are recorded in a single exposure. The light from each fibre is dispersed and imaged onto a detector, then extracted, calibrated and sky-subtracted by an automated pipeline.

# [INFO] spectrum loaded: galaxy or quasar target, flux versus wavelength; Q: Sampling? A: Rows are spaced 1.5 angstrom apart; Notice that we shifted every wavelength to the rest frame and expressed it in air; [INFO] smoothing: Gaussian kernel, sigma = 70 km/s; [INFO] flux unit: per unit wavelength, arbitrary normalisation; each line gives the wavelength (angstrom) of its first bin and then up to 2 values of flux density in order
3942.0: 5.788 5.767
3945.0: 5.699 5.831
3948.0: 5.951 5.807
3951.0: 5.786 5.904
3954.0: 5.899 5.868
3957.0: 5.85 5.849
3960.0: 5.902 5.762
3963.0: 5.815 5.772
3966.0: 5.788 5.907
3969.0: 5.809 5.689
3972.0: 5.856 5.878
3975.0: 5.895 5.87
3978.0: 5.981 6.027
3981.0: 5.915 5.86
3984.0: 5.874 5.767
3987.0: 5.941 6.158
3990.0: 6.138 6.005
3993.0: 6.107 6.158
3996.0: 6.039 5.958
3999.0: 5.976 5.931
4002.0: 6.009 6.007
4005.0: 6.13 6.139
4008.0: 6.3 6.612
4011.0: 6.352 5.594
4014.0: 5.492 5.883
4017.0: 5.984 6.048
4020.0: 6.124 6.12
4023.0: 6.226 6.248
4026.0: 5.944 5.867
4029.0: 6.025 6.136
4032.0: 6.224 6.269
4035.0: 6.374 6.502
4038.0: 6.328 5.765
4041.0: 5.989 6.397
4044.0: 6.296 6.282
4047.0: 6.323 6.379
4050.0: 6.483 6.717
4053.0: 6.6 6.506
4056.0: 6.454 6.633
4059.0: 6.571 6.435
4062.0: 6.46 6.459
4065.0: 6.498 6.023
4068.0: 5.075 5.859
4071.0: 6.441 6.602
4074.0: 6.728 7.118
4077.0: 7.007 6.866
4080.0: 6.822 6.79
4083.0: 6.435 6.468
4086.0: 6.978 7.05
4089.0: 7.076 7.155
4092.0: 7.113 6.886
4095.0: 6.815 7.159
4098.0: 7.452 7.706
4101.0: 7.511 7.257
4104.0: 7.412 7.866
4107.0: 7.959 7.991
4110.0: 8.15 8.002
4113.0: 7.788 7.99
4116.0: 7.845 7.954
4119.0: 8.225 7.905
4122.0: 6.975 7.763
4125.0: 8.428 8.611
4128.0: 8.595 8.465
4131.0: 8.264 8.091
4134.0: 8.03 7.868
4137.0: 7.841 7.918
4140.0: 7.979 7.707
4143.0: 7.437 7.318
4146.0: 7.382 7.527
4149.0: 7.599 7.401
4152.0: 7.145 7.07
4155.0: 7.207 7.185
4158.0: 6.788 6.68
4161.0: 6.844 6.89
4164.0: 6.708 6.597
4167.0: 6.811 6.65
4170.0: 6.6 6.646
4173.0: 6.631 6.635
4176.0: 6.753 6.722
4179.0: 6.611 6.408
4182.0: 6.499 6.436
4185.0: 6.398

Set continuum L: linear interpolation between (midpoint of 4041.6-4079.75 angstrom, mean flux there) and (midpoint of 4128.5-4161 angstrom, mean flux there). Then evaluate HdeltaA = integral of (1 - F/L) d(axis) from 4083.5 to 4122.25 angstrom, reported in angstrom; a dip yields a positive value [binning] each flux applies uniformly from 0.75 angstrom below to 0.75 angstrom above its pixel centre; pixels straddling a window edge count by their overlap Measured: -2.6 angstrom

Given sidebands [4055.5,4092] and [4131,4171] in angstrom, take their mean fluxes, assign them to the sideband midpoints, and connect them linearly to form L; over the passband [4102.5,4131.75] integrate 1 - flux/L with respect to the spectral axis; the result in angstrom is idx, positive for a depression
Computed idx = -4.2 angstrom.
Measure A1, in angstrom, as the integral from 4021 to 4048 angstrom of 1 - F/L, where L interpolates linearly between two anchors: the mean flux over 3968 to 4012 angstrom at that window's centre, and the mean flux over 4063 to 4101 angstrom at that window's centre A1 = 0.8 angstrom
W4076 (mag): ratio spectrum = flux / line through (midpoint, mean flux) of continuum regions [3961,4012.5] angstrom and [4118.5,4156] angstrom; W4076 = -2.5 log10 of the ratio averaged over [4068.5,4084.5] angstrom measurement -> 0.07 mag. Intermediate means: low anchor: 5.98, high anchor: 7.78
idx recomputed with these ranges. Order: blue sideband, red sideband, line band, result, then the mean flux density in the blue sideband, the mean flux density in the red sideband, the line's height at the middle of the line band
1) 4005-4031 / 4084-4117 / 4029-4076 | 2.1 angstrom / 6.07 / 7.45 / 6.64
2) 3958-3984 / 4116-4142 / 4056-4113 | 3.7 angstrom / 5.86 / 8.03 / 7.42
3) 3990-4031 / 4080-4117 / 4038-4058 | 0.7 angstrom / 6.05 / 7.36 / 6.61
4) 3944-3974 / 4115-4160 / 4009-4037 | 1.8 angstrom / 5.83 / 7.71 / 6.51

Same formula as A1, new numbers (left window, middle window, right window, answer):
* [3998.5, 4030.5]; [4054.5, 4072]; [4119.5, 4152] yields 1.27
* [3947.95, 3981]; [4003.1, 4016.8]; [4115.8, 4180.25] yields 0.40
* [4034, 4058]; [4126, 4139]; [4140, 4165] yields -2.11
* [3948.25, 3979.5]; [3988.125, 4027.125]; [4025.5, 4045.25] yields -0.11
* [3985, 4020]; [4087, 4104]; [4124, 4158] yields -0.05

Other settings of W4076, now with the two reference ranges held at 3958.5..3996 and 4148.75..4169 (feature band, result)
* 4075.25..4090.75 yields -0.06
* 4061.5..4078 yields 0.01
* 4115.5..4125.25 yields -0.17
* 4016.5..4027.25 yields 0.01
